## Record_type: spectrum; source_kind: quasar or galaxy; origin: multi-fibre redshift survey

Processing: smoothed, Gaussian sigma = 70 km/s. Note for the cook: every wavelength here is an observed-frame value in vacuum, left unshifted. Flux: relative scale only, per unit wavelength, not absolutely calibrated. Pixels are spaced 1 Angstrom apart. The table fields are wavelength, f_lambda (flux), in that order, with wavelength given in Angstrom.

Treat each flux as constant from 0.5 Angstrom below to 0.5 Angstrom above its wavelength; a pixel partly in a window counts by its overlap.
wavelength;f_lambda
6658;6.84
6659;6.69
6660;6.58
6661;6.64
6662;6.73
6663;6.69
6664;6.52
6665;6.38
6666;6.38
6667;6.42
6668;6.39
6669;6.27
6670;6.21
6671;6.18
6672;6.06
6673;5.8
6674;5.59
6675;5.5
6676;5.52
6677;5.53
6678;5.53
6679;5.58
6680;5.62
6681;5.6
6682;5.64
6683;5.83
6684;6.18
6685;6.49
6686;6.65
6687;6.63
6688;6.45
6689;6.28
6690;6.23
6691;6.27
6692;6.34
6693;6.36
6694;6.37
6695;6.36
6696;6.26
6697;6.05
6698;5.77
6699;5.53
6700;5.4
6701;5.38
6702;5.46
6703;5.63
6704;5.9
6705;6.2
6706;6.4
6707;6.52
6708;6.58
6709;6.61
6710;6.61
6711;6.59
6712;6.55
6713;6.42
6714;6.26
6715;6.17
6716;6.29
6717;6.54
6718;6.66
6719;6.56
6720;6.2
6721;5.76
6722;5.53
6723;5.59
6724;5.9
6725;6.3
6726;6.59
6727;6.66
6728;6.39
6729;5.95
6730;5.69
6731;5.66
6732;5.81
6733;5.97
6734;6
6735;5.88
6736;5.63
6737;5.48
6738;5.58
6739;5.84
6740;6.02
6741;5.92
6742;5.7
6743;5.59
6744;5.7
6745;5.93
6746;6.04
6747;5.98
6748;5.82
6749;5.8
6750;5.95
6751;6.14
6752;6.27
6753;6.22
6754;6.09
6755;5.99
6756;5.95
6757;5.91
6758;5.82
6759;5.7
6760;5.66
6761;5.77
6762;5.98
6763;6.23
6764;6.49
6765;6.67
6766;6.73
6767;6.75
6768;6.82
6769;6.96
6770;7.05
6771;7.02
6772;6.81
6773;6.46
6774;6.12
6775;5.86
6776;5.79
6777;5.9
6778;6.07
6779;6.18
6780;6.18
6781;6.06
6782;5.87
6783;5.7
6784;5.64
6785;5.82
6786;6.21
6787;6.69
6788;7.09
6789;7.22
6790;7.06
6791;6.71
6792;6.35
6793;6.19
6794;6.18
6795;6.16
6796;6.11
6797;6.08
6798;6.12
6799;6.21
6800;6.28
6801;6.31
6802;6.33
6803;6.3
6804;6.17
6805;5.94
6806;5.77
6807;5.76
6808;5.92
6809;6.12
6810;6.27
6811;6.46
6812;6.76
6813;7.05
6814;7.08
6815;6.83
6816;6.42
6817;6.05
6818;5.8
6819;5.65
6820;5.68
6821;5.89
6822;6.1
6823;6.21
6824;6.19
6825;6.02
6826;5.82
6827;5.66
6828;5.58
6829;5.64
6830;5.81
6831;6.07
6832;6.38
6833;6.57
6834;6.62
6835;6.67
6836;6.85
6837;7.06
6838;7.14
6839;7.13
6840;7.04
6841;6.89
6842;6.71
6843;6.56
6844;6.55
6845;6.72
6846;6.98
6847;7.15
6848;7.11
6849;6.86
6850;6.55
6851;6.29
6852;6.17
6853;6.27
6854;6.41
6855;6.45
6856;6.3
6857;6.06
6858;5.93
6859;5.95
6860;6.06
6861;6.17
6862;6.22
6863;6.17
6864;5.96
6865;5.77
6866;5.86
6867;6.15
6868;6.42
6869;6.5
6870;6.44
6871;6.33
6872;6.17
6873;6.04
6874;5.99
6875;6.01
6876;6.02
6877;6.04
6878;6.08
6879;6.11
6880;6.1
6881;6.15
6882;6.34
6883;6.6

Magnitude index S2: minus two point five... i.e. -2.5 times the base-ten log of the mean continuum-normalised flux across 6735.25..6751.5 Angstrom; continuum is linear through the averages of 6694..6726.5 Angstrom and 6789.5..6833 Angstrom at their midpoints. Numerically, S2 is 0.061 mag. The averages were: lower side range 6.15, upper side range 6.18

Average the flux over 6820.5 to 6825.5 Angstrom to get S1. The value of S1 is 6.08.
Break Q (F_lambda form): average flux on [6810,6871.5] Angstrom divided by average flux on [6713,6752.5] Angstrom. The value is 1.06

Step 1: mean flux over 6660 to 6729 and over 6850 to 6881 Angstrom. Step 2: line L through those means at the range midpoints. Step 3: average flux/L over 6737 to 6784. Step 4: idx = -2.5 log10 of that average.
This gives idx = 0.01 mag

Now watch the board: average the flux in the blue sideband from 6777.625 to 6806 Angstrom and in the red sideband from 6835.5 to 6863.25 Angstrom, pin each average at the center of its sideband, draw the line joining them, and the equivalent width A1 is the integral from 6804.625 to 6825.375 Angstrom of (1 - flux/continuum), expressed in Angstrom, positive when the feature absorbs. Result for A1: 0.6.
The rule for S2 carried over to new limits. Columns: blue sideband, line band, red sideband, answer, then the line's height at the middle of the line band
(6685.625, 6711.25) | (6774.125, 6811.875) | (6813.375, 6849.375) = 0.028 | 6.36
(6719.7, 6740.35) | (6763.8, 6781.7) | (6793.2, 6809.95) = -0.069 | 6.04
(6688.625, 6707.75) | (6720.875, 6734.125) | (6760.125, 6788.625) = 0.028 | 6.15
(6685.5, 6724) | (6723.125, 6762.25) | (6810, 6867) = 0.056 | 6.24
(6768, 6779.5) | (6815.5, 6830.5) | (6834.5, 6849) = 0.147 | 6.76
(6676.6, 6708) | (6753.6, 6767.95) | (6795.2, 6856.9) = 0.009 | 6.19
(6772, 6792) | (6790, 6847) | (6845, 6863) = 0.001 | 6.34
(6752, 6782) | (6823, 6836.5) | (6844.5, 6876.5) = 0.023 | 6.28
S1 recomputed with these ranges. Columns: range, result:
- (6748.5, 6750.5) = 5.88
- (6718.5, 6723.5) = 5.93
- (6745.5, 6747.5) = 6.01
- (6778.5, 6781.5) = 6.14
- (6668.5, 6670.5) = 6.24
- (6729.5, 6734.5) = 5.83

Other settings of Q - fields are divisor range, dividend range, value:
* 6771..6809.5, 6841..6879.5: 1.02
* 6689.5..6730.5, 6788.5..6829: 1.01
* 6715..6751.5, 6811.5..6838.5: 1.05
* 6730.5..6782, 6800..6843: 1.04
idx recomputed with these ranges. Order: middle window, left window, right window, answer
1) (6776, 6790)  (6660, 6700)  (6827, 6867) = 0.01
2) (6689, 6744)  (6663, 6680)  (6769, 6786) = 0.00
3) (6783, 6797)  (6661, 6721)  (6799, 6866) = -0.02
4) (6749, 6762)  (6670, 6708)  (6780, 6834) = 0.03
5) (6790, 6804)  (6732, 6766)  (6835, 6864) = -0.01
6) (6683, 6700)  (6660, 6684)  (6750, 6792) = -0.02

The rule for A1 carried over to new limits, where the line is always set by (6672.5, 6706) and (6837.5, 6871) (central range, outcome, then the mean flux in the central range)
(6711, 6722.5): -0.5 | 6.28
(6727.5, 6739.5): 0.5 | 5.82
